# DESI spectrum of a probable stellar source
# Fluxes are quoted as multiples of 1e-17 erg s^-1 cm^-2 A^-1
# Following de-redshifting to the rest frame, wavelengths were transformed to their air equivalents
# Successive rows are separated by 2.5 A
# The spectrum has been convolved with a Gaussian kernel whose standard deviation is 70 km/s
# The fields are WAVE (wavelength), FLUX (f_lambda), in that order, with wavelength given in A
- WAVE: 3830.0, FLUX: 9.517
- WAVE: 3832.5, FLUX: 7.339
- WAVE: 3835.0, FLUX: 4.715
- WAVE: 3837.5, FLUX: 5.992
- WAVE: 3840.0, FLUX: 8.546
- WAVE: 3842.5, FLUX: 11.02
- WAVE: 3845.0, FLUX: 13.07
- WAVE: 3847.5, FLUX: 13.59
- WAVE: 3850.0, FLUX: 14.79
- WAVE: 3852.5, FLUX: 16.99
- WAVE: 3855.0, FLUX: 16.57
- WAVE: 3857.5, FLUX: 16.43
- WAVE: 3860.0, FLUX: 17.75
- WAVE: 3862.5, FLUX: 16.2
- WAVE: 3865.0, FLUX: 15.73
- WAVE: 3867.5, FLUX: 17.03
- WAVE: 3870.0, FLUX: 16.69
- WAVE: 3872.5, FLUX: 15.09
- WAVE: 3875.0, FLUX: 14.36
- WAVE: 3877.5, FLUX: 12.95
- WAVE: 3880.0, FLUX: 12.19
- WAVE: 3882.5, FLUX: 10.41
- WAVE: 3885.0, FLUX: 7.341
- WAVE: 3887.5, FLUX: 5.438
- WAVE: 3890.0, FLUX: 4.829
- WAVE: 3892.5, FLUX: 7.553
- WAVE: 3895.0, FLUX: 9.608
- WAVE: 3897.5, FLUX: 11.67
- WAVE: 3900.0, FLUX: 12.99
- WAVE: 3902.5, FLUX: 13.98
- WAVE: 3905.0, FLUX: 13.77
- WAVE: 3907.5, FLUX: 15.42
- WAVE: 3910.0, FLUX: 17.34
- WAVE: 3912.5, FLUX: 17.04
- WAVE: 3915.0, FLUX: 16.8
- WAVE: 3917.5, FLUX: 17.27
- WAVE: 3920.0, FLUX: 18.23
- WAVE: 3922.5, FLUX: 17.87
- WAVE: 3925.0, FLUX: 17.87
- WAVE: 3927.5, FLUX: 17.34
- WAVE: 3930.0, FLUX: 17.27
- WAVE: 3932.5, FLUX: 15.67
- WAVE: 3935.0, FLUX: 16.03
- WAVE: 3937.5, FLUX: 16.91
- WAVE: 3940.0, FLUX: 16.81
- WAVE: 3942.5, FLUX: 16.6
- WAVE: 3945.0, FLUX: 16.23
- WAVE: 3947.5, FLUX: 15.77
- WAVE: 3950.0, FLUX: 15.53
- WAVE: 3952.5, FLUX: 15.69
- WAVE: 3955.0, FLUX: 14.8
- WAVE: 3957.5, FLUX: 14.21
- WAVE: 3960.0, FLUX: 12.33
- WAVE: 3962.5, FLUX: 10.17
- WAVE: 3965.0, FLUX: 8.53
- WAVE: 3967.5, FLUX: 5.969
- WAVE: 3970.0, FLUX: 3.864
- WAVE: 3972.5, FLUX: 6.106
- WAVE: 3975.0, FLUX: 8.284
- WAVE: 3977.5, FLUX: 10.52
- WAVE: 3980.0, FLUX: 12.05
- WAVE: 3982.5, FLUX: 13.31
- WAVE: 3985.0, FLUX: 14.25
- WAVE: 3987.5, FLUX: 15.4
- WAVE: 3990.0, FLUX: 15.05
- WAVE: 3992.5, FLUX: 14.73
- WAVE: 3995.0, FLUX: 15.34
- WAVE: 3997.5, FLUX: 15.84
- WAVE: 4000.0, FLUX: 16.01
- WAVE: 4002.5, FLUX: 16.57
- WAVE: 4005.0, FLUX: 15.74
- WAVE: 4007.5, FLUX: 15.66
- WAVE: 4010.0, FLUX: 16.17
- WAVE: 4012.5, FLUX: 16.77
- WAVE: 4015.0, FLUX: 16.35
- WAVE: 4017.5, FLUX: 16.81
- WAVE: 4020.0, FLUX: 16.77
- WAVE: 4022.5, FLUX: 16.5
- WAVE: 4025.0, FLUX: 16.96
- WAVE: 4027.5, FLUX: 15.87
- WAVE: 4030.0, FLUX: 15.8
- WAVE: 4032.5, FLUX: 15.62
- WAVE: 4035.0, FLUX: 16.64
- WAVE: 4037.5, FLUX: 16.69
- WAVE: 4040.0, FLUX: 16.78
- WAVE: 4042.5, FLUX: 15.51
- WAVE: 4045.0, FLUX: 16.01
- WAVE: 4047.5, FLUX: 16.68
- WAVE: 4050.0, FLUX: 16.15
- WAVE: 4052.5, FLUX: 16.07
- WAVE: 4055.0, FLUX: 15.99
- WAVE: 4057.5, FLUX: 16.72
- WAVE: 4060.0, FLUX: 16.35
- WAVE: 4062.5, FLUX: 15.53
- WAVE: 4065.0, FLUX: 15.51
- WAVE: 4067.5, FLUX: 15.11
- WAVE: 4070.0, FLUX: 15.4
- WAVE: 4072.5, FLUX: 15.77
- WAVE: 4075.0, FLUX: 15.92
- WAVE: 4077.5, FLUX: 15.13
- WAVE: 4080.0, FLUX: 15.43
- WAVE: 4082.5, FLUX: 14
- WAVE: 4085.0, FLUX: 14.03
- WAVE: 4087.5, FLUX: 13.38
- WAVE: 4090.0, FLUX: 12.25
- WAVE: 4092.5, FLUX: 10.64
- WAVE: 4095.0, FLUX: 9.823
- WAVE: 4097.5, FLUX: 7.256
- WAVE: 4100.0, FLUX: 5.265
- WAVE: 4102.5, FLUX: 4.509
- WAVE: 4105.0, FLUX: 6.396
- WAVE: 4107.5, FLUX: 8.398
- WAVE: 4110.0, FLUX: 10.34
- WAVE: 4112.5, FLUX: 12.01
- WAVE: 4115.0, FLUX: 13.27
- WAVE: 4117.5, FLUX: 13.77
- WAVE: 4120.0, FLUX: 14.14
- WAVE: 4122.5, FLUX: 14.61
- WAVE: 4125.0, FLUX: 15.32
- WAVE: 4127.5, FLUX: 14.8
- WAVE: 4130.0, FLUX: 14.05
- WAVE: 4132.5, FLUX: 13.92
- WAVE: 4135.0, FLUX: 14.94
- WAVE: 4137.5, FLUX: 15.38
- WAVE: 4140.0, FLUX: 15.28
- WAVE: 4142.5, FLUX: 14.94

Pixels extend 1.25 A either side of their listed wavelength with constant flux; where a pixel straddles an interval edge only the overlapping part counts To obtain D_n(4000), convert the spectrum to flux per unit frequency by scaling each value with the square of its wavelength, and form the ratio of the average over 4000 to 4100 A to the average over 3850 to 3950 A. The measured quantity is 1.11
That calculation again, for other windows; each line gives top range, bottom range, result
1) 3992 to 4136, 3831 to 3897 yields 1.32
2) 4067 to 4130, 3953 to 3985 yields 1.27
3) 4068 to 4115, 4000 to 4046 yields 0.73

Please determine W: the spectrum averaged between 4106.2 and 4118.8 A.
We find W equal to 11.5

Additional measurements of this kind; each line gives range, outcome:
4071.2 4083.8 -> 15.2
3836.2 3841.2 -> 7.23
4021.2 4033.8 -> 16.2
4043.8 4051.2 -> 16.3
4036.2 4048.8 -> 16.3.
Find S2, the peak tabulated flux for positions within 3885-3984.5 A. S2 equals 18.23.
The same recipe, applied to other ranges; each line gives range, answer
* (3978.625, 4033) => 16.96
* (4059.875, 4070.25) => 16.35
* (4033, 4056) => 16.78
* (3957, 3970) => 14.21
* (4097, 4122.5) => 14.61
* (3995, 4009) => 16.57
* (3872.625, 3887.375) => 14.36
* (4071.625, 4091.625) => 15.92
